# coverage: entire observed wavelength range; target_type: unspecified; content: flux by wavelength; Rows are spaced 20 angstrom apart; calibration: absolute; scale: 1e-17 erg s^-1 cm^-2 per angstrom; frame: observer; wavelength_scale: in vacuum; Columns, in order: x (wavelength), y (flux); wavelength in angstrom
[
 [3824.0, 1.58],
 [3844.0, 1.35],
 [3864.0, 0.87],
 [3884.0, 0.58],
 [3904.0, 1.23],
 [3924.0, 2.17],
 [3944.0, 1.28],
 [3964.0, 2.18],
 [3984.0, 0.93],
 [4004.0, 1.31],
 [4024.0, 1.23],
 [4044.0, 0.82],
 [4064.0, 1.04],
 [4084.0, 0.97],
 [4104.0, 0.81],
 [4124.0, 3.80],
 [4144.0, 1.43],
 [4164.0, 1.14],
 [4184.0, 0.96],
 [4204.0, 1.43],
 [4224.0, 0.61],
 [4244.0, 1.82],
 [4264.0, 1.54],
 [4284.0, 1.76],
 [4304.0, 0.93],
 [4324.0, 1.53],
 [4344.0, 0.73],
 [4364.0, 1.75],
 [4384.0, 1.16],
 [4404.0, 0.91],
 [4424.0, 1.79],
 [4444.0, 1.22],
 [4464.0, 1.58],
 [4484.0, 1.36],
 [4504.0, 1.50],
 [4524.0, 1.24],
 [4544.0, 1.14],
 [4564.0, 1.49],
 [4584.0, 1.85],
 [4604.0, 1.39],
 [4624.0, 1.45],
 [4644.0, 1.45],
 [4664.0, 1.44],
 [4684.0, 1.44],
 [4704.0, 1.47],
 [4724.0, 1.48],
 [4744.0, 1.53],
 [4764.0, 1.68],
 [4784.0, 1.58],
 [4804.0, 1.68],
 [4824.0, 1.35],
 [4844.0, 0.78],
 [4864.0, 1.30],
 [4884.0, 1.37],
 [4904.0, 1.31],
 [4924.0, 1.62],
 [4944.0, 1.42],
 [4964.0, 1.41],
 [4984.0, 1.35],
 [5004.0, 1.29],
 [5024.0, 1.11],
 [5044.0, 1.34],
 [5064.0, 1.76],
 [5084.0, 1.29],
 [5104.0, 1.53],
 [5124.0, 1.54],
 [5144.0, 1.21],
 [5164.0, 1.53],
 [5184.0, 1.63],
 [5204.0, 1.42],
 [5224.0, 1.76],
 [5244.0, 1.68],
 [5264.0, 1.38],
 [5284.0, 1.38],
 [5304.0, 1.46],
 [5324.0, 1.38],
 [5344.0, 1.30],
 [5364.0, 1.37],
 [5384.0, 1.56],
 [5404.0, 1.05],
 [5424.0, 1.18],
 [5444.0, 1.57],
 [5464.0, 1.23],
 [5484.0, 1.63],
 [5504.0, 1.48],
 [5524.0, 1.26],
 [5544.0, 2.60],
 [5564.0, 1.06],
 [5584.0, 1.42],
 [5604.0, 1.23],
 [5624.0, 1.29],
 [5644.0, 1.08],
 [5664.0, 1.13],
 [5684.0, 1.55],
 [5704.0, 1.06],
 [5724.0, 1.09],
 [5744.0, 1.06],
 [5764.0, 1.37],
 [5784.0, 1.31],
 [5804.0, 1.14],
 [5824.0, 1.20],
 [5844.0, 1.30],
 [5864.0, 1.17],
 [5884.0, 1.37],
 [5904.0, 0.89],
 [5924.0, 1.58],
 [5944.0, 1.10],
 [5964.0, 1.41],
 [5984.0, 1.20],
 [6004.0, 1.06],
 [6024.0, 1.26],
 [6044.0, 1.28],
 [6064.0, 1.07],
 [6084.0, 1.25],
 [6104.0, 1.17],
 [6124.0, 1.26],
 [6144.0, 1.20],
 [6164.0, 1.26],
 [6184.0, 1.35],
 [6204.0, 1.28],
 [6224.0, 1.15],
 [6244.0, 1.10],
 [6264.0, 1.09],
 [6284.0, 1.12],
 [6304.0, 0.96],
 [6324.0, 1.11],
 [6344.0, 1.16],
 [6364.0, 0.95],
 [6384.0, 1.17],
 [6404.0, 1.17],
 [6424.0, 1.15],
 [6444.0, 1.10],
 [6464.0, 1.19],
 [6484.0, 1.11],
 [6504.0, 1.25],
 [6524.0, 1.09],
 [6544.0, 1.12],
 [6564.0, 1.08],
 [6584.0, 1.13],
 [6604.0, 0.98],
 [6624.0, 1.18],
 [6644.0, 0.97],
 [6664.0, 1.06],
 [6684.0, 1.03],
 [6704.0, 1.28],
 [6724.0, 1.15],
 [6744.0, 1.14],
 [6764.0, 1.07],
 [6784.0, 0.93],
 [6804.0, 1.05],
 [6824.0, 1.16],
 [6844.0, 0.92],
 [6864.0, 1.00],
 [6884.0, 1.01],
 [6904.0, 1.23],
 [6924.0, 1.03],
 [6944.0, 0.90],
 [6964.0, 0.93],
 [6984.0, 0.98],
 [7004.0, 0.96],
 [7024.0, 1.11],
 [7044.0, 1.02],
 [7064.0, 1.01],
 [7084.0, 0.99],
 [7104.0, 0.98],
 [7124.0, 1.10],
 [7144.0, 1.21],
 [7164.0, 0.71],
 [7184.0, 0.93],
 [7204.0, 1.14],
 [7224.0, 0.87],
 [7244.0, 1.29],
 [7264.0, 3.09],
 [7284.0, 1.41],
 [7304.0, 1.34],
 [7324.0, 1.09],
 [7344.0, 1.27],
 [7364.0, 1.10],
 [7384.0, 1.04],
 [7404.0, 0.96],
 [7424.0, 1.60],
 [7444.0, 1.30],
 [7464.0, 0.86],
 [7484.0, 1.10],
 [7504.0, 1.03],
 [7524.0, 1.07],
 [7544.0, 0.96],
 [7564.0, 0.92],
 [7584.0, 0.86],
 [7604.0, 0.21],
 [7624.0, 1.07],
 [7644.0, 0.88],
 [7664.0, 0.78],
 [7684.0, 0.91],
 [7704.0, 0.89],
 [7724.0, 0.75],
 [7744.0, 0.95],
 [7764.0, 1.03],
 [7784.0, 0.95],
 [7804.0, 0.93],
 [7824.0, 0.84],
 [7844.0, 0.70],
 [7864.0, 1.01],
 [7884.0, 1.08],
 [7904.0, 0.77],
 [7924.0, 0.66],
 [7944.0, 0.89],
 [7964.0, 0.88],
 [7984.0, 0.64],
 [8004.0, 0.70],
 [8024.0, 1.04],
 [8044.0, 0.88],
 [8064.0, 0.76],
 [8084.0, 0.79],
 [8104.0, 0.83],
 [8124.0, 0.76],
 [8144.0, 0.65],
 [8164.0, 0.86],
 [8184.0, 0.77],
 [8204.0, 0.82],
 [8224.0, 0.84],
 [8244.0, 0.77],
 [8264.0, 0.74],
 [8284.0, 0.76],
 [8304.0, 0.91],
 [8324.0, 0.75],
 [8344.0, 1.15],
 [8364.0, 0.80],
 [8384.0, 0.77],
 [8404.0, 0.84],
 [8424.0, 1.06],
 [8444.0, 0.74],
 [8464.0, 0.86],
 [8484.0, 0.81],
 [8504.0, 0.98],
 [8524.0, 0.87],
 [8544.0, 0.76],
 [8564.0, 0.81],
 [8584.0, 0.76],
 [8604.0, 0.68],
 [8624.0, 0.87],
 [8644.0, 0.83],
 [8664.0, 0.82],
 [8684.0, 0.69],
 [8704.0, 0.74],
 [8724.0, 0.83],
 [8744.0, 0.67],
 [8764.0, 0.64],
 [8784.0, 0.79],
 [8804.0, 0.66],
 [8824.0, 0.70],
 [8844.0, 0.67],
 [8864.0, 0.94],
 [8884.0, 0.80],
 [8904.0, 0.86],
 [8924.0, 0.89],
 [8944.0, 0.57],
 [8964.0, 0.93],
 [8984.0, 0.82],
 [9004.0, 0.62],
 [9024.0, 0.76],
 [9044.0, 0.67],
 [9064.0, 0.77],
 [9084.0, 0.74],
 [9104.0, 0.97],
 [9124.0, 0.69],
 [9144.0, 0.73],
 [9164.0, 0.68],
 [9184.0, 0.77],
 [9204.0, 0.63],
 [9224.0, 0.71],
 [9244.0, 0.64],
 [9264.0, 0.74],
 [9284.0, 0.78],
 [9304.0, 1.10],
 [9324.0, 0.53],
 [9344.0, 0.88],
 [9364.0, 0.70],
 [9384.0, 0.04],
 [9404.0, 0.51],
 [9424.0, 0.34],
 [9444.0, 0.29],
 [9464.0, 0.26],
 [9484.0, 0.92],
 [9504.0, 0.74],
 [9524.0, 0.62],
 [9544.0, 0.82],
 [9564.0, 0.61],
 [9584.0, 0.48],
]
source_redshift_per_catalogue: 0.105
